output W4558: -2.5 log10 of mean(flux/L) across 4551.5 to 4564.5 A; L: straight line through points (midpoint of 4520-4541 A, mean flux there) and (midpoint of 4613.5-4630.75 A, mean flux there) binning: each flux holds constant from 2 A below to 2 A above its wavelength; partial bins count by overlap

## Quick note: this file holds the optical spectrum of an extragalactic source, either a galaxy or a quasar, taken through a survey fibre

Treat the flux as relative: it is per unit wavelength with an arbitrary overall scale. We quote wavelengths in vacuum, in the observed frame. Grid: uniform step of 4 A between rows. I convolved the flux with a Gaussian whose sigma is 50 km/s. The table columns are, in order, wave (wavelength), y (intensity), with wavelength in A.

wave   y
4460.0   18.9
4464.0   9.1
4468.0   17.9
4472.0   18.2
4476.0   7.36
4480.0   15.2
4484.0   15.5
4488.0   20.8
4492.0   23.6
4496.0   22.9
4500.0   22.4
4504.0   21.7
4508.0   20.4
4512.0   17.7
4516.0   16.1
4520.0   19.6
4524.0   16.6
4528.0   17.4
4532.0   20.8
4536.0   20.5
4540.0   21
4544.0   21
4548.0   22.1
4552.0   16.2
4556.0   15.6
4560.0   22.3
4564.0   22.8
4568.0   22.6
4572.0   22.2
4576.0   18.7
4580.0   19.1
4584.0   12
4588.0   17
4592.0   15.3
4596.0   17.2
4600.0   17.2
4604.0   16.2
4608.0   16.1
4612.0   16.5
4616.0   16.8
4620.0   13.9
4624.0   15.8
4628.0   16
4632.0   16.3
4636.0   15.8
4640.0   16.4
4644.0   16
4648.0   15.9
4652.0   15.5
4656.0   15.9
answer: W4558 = -0.06 mag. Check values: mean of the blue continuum 19.2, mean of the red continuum 15.7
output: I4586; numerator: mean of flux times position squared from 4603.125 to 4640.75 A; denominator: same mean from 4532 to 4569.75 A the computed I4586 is 0.8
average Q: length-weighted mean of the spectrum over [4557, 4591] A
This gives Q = 19.3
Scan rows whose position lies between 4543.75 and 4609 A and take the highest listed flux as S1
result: 22.8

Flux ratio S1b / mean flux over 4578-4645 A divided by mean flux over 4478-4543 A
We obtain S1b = 0.8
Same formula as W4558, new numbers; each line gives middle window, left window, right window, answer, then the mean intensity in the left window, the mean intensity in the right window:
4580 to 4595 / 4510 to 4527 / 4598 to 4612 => 0.081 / 17.5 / 16.5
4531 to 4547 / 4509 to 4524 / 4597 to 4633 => -0.198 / 17.8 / 16.1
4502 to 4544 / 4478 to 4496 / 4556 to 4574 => 0.061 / 19.2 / 21.7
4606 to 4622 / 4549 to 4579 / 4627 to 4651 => 0.103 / 20.1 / 16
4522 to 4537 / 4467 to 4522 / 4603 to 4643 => -0.053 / 18.5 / 16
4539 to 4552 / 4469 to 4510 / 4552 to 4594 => -0.106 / 18.8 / 18.6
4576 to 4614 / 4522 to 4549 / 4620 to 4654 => 0.069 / 19.8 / 15.8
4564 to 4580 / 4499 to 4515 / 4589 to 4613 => -0.198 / 20.2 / 16.4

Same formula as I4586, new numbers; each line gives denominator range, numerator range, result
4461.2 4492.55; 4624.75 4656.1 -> 1.09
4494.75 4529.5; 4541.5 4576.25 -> 1.08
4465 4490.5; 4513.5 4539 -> 1.21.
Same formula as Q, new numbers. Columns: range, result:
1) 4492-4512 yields 21.6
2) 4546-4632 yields 17.7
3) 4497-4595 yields 19.2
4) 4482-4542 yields 19.8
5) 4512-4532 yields 17.8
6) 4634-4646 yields 16.1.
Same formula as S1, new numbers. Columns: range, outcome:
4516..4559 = 22.1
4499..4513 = 22.4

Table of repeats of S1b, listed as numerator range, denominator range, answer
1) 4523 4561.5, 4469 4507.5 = 1.04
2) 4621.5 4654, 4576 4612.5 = 0.97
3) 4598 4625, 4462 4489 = 1.10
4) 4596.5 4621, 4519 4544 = 0.84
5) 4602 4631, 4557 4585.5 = 0.80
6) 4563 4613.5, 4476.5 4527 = 0.94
